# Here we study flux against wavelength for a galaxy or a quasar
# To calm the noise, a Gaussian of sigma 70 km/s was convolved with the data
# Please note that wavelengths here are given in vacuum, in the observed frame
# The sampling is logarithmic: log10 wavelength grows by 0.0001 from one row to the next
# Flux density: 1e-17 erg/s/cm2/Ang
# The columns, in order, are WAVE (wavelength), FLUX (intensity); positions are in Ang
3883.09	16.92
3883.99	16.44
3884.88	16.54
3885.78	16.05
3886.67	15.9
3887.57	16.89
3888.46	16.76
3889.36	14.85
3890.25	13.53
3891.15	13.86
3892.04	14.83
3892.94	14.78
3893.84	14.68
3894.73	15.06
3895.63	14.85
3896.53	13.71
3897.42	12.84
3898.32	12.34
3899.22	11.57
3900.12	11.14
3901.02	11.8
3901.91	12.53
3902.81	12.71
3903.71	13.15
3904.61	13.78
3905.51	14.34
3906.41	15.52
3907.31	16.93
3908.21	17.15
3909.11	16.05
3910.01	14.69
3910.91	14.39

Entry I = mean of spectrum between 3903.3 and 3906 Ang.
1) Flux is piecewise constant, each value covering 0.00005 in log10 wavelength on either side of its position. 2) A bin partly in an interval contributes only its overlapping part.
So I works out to 13.8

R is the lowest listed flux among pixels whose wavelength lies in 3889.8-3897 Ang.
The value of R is 13.53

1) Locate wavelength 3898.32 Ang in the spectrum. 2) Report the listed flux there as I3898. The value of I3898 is 12.34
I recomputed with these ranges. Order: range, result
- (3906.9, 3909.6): 16.7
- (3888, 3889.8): 15.8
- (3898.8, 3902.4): 11.8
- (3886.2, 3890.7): 15.6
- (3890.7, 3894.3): 14.6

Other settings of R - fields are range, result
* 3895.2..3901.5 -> 11.14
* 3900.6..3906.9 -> 11.8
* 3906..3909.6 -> 15.52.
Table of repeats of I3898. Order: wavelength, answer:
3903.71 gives 13.15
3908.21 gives 17.15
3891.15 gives 13.86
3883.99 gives 16.44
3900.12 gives 11.14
